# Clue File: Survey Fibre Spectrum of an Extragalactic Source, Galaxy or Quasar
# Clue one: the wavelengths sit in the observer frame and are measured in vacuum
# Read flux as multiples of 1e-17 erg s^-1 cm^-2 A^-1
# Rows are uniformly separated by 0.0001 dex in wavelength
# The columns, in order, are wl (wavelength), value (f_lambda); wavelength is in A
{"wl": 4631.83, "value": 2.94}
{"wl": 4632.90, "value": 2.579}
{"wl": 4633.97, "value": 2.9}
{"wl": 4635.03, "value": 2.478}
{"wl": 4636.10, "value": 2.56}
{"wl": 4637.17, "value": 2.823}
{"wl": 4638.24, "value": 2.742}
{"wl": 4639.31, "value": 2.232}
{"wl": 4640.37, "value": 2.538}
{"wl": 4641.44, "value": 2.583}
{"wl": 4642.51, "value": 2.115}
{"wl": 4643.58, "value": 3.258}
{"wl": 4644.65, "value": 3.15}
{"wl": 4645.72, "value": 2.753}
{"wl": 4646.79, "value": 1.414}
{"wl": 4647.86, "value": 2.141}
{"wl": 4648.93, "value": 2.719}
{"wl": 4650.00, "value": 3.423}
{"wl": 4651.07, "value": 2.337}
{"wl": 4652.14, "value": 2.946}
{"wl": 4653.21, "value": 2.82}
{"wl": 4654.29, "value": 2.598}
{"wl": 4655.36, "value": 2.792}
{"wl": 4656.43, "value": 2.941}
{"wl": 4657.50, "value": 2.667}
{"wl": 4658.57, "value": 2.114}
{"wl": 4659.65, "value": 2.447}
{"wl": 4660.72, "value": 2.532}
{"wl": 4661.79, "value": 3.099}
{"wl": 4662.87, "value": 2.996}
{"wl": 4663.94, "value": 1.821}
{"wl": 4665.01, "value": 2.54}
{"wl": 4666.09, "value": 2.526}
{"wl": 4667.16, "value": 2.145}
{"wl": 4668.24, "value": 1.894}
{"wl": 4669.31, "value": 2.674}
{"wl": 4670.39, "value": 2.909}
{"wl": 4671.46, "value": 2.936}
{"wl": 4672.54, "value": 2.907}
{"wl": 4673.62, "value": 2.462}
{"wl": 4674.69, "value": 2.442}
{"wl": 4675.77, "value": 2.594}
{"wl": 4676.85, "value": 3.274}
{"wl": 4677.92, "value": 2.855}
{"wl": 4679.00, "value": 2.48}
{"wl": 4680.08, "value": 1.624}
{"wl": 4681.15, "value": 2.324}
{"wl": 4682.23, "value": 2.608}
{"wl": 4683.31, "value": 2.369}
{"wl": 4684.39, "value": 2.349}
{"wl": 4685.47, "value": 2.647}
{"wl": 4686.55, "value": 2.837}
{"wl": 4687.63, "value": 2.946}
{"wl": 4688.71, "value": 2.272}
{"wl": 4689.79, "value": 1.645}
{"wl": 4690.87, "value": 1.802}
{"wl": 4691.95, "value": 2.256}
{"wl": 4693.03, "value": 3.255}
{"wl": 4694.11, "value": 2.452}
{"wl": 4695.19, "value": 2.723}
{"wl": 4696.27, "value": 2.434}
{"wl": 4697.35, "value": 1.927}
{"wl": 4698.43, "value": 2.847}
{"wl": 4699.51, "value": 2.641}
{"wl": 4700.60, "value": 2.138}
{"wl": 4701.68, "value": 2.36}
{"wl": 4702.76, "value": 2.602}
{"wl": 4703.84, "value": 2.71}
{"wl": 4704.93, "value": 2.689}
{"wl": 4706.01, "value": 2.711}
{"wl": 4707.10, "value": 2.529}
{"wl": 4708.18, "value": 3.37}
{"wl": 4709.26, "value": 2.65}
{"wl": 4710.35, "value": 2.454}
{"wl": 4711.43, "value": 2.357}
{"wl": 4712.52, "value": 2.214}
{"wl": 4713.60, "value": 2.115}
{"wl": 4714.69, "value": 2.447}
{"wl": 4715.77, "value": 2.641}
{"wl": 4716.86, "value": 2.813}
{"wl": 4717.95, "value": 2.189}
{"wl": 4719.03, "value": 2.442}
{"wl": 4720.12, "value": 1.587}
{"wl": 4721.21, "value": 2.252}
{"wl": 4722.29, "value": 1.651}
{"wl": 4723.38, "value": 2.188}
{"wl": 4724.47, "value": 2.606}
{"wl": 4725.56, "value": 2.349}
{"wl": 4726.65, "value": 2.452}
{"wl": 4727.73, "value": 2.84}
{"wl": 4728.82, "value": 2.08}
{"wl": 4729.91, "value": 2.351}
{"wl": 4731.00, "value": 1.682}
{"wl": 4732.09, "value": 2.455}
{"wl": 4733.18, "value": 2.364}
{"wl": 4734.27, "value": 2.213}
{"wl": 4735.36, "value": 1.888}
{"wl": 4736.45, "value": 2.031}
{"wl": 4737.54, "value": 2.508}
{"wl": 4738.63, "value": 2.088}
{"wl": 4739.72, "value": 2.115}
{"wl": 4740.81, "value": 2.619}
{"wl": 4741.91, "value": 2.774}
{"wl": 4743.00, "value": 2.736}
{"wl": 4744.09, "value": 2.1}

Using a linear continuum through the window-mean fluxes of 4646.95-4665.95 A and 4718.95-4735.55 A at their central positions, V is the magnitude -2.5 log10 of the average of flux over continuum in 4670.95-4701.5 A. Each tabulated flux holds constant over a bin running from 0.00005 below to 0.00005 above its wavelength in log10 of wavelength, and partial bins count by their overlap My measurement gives -0.02 mag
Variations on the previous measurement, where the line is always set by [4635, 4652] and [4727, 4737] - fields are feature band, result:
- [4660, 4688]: -0.045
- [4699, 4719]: -0.098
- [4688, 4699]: 0.003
